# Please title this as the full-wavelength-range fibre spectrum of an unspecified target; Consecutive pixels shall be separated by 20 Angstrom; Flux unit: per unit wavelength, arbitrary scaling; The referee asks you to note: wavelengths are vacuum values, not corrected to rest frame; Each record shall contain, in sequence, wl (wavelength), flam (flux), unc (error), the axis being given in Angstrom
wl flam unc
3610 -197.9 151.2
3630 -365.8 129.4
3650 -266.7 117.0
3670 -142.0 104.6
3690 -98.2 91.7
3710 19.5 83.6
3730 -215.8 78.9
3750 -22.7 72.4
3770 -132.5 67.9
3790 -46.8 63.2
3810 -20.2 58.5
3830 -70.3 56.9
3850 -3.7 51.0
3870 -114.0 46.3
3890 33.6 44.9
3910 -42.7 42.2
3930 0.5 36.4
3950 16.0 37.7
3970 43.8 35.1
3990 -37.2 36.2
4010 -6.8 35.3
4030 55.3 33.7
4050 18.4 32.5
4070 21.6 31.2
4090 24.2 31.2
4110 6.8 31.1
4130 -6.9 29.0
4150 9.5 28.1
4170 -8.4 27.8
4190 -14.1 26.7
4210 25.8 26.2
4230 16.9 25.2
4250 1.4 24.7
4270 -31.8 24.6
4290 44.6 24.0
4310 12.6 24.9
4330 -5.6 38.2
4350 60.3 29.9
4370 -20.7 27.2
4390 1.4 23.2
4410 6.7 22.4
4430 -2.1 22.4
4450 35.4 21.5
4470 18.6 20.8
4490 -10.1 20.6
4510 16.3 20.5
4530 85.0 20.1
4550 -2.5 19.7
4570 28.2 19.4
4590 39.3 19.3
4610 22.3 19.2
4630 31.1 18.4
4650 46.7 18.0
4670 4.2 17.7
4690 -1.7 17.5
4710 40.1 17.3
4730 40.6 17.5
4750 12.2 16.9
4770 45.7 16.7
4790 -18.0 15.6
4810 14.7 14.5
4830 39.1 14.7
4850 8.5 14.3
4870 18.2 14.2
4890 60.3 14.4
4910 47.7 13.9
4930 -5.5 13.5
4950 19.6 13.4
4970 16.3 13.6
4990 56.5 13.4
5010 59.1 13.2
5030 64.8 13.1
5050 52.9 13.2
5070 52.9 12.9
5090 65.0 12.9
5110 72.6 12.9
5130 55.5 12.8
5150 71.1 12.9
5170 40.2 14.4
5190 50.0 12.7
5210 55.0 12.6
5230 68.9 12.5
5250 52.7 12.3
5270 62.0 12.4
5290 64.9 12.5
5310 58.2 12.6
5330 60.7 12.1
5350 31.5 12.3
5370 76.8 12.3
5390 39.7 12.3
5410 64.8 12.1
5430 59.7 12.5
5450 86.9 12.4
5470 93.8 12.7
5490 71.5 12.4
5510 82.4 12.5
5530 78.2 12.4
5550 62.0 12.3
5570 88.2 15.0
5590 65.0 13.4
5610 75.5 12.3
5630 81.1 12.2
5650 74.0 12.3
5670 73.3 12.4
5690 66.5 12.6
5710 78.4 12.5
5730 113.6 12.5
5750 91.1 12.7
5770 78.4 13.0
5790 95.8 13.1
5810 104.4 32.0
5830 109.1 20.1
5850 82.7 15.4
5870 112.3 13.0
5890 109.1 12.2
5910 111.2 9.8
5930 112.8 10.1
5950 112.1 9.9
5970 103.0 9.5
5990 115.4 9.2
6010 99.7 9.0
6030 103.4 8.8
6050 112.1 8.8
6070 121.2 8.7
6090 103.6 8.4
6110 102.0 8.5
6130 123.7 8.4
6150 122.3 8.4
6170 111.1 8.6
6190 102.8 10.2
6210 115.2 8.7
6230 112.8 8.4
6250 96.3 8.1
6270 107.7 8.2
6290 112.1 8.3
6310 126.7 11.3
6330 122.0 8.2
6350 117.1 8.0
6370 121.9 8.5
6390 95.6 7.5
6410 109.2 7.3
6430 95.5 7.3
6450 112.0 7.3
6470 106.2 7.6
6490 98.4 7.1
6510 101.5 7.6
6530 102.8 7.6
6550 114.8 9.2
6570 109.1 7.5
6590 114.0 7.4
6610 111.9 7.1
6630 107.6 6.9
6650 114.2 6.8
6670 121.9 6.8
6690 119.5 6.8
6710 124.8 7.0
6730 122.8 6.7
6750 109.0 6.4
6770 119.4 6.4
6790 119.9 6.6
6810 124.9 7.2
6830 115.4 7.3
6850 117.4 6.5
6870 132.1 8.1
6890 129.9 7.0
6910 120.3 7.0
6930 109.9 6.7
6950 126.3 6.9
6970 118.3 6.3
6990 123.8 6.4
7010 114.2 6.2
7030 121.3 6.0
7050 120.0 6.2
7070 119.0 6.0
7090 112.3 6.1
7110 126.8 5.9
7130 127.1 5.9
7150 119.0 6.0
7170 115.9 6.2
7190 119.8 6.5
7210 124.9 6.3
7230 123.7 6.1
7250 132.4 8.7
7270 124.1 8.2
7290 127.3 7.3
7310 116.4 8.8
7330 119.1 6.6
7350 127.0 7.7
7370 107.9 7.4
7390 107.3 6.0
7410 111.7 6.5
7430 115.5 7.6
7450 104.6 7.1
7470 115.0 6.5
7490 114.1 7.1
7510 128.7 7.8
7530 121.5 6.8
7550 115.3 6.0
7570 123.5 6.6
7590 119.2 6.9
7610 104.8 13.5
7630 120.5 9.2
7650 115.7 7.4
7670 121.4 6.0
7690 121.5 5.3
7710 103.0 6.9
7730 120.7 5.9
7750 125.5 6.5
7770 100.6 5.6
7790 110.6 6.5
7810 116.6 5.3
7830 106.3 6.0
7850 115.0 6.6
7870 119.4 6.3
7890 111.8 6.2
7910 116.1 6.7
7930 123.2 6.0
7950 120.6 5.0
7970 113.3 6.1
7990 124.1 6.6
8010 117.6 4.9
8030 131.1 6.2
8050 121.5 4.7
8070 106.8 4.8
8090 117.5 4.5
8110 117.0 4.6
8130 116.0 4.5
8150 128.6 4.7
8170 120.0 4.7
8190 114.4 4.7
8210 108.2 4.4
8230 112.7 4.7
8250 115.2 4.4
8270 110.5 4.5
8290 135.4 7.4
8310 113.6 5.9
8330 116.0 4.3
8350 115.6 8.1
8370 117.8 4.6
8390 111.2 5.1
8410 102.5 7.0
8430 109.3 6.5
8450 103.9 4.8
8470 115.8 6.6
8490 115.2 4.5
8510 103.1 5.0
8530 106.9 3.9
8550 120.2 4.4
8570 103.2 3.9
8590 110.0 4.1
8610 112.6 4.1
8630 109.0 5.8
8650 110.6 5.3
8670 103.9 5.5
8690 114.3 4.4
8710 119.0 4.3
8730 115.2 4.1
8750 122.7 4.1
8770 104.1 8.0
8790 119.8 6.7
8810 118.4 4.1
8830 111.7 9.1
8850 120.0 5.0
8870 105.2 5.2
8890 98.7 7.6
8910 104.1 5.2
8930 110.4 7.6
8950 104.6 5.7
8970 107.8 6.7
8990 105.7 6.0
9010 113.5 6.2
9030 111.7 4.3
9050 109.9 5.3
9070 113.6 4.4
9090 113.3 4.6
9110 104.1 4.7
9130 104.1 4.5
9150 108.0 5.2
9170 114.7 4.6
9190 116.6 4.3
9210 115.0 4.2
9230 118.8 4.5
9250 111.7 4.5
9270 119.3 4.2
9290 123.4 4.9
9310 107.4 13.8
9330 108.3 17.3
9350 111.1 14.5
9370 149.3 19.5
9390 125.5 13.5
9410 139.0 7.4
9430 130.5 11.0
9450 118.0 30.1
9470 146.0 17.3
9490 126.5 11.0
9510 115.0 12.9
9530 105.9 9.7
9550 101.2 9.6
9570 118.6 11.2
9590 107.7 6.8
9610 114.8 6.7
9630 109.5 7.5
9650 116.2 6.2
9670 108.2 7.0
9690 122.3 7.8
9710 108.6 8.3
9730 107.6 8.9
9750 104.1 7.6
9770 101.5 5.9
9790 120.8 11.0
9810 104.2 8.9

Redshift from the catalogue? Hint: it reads 0.25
